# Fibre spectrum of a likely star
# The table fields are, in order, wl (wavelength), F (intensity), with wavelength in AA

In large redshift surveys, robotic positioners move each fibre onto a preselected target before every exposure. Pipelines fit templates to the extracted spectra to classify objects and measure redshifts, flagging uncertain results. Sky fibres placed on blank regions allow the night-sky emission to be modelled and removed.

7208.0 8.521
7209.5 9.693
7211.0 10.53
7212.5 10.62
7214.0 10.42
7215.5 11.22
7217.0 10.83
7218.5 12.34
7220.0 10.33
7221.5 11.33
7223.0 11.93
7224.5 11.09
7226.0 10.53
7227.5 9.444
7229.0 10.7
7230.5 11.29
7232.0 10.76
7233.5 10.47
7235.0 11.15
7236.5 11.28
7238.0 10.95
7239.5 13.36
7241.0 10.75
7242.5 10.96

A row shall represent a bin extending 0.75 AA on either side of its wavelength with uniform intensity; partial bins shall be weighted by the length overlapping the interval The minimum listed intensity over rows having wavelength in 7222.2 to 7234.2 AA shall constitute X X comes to 9.444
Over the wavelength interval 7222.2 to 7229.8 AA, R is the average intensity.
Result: 10.7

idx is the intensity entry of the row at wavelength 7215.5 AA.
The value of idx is 11.22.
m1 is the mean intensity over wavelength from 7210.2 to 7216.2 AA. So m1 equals 10.7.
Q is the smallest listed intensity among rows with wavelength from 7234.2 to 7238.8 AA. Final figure 10.95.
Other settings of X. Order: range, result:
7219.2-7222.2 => 10.33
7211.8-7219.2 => 10.42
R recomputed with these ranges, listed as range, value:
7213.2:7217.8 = 10.8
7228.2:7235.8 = 10.9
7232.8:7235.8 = 10.8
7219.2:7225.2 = 11.2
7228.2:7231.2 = 11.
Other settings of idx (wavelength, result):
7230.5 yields 11.29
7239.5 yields 13.36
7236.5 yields 11.28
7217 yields 10.83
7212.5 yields 10.62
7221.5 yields 11.33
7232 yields 10.76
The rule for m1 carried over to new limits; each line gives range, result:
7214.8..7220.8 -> 11.2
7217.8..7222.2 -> 11.3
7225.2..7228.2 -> 10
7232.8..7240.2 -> 11.4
